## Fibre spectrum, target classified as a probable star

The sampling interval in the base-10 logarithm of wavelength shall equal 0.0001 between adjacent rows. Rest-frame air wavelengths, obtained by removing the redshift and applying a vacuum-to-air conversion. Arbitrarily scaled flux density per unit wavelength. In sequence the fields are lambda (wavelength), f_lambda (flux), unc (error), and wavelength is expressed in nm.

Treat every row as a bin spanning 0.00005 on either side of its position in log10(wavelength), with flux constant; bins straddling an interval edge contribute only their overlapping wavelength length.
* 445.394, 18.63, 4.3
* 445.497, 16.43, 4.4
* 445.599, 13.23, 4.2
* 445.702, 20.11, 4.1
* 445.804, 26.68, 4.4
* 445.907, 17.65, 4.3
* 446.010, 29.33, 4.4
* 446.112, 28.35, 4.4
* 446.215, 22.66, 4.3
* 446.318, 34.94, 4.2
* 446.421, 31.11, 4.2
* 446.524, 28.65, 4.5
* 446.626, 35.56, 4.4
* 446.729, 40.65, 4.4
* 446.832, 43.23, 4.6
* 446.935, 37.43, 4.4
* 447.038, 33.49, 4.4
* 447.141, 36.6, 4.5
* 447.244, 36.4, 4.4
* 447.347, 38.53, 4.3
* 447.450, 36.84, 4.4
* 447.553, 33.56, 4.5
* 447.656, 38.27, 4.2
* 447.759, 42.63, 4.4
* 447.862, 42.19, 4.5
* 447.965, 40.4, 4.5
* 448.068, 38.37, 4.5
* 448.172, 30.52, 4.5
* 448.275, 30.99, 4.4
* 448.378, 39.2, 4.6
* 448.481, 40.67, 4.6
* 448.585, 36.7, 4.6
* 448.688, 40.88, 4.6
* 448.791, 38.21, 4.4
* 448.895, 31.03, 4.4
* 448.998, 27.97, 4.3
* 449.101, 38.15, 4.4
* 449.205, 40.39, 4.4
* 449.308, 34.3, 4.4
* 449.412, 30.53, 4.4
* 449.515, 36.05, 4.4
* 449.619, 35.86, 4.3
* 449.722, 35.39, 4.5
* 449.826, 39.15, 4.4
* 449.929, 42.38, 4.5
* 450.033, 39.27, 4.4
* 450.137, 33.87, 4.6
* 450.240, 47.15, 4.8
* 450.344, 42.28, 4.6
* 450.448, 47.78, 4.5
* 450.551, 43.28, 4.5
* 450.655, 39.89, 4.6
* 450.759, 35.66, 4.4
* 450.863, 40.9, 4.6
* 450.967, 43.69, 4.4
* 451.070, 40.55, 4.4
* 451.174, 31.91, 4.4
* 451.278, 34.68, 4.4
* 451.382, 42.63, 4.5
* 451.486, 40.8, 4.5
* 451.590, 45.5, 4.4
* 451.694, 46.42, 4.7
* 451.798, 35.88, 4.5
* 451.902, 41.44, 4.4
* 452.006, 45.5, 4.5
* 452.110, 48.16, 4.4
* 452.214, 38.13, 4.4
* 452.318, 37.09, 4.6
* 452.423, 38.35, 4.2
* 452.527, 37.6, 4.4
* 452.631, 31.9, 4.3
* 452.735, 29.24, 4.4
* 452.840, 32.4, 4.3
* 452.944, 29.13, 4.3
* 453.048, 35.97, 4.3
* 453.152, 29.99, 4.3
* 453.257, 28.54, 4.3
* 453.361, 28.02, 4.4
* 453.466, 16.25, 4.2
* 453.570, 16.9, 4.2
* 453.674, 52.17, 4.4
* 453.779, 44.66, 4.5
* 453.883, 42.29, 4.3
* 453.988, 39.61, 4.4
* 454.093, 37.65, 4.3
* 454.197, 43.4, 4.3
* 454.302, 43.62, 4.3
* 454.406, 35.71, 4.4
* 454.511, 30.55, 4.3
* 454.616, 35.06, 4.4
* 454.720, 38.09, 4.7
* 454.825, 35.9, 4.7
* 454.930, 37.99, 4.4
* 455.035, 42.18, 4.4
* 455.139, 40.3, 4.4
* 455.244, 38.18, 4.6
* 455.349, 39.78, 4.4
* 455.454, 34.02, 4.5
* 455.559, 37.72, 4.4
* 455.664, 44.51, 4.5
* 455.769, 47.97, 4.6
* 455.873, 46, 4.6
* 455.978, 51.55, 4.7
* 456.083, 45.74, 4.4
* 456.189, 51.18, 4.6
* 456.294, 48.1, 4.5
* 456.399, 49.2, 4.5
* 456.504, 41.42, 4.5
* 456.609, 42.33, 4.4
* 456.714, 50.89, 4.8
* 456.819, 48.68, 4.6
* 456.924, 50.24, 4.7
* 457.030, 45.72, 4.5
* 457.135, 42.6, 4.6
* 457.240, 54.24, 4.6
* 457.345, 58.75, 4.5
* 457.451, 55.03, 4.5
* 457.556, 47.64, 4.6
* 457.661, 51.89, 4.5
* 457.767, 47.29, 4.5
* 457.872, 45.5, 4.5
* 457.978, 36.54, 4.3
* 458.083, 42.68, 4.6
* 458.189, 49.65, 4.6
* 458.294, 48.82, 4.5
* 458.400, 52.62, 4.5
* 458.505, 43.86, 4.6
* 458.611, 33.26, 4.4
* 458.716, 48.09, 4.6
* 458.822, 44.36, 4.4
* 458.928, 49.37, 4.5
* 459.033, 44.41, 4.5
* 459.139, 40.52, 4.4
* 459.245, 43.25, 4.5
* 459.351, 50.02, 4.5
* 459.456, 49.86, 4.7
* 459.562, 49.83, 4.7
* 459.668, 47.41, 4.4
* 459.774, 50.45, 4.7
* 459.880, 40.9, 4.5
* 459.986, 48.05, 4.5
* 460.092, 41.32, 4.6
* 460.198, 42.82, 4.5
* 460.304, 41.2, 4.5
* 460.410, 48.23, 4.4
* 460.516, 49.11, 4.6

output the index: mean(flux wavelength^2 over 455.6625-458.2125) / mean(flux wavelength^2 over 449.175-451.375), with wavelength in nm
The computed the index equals 1.3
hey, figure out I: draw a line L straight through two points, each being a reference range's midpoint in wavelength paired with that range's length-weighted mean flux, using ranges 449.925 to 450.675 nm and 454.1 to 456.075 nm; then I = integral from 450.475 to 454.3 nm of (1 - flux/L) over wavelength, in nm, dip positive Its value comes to 0.35 nm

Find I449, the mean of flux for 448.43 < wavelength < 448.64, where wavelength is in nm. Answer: 38.6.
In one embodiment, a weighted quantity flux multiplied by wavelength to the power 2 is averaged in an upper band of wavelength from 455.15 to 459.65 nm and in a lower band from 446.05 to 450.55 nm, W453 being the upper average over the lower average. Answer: 1.3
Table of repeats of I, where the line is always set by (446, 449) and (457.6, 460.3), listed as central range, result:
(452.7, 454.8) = 0.34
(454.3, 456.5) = 0.06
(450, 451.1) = -0.09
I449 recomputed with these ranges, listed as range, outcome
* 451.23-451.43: 38.6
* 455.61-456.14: 47.1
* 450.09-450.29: 40.7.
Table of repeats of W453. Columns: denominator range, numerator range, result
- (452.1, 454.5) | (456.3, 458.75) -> 1.37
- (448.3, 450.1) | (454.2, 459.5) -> 1.26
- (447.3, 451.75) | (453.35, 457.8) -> 1.14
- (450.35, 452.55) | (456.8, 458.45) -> 1.22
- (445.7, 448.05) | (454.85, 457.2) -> 1.35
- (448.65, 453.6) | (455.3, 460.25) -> 1.29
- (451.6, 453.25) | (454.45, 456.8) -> 1.16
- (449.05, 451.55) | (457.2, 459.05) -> 1.26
